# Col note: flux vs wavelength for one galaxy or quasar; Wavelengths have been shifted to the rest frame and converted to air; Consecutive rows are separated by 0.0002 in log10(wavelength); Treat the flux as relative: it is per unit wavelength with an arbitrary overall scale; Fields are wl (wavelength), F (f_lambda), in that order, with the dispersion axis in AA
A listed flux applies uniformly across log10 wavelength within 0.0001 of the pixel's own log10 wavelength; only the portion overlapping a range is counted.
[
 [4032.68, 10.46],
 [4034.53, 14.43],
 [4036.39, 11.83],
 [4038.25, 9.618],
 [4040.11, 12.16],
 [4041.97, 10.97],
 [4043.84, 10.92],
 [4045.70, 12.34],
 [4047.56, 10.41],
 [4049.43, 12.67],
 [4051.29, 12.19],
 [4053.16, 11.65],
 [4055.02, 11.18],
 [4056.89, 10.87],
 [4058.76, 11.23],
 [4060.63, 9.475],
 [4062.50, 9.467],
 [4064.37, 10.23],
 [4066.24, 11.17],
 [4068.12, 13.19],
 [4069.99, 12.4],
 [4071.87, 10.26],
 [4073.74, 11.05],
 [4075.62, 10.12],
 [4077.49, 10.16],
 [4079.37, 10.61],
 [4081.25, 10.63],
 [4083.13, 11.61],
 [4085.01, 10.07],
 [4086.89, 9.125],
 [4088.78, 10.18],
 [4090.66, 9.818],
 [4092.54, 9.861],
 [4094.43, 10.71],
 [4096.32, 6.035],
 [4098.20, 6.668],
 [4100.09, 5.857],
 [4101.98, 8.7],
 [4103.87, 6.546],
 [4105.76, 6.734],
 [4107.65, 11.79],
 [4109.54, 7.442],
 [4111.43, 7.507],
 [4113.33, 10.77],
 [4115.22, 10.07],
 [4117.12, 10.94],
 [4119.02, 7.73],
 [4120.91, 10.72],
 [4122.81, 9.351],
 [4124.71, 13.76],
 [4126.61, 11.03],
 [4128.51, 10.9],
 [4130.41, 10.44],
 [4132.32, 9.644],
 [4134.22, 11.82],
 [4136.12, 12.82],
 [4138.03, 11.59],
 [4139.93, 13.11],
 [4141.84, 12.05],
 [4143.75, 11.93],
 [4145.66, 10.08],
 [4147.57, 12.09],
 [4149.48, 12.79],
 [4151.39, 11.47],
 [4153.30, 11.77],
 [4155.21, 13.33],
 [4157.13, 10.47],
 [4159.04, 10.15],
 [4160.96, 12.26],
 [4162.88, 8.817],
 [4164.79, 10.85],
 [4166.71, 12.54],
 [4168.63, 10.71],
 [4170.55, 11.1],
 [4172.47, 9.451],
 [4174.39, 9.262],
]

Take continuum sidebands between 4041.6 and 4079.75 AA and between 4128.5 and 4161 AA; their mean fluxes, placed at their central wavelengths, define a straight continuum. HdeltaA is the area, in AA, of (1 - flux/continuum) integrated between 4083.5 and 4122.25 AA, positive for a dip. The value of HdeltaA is 8.3 AA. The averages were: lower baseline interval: 11.1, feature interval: 8.91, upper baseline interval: 11.6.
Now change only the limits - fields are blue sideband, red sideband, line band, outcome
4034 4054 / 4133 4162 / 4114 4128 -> 1.5 AA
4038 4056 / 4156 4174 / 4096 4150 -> 4.4 AA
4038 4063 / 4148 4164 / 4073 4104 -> 5.2 AA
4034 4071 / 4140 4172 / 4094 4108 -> 4.7 AA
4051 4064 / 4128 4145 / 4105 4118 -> 2.3 AA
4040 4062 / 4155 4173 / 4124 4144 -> -1.3 AA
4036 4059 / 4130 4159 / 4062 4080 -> 0.9 AA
